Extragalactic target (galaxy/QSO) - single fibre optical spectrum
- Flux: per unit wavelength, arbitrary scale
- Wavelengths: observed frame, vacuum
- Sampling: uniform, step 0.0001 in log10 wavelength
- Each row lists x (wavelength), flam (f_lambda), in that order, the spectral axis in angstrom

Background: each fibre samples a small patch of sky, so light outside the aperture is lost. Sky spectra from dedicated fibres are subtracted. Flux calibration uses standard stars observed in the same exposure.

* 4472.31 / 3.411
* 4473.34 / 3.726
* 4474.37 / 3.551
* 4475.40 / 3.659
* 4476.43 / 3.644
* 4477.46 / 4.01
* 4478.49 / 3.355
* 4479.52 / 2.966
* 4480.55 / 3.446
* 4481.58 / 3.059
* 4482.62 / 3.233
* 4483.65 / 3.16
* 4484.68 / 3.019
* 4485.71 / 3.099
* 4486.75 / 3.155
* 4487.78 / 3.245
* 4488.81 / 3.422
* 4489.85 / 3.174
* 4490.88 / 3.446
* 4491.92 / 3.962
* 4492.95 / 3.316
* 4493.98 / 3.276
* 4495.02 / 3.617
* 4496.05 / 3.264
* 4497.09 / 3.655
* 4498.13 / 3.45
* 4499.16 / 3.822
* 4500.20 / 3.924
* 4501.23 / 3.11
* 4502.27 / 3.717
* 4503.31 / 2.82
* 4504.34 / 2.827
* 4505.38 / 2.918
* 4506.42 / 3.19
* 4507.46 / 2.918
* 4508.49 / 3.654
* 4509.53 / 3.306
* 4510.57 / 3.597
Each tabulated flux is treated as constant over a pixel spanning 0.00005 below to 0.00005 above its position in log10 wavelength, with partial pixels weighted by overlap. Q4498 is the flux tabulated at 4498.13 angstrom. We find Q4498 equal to 3.45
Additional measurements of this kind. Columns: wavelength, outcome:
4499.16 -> 3.822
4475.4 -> 3.659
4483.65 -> 3.16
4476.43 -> 3.644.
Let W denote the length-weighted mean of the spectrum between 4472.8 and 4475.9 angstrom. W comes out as 3.64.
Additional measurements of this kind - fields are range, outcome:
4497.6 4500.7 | 3.73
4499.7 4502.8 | 3.58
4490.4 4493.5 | 3.58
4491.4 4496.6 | 3.49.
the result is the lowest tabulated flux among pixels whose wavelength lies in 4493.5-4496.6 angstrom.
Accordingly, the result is 3.264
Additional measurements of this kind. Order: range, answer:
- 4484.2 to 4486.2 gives 3.019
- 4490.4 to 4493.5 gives 3.316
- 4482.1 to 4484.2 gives 3.16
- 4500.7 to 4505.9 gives 2.82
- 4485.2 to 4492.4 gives 3.099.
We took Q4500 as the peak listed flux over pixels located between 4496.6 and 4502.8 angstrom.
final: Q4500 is 3.924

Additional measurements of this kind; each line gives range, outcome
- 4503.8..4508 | 3.19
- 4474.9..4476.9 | 3.659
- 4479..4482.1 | 3.446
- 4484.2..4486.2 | 3.099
